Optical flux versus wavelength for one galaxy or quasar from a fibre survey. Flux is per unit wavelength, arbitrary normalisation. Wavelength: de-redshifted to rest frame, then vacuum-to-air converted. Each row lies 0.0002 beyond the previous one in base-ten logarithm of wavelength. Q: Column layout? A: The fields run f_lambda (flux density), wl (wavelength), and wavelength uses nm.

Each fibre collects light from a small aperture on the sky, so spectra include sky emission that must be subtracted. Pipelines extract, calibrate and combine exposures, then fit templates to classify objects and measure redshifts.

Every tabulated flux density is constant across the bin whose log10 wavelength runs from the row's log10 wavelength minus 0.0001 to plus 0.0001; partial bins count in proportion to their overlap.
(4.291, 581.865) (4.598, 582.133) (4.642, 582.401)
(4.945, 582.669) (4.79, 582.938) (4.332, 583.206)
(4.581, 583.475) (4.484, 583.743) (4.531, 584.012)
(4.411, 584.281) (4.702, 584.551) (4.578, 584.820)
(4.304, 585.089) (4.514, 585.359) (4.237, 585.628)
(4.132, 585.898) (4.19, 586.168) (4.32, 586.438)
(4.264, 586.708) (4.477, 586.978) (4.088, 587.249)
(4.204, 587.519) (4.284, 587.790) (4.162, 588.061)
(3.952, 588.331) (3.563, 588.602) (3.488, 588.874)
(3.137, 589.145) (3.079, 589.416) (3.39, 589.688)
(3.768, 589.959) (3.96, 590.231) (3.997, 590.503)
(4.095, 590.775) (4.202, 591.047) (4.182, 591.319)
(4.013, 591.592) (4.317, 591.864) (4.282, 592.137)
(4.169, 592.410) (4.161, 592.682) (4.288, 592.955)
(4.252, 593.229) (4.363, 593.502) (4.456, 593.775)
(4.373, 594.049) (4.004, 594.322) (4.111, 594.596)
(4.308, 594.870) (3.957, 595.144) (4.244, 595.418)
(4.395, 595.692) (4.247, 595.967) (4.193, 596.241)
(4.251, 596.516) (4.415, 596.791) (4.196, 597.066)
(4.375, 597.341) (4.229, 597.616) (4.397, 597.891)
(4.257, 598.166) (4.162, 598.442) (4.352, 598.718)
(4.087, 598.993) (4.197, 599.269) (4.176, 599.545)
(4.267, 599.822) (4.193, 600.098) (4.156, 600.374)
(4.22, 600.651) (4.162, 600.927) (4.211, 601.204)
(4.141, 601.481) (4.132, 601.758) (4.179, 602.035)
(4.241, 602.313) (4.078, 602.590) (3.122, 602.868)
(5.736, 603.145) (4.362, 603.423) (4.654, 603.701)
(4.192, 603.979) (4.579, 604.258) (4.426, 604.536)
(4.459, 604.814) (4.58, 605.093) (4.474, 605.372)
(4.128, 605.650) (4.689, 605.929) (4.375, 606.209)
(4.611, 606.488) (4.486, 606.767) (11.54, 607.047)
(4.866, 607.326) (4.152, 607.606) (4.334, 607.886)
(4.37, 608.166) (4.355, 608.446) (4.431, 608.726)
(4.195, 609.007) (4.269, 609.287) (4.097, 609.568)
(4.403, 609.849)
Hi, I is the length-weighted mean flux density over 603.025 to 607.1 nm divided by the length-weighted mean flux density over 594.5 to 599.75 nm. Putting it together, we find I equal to 1.2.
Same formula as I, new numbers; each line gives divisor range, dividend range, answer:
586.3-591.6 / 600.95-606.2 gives 1.11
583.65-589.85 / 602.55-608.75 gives 1.16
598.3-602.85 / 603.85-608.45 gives 1.17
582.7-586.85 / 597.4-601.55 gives 0.95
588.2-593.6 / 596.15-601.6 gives 1.08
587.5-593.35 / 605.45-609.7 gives 1.23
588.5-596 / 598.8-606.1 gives 1.07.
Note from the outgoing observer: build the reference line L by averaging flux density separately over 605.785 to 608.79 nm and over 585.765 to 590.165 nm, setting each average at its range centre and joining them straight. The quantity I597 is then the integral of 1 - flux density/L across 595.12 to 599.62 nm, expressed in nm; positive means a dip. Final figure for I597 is 0.25 nm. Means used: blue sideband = 3.91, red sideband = 5.12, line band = 4.25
